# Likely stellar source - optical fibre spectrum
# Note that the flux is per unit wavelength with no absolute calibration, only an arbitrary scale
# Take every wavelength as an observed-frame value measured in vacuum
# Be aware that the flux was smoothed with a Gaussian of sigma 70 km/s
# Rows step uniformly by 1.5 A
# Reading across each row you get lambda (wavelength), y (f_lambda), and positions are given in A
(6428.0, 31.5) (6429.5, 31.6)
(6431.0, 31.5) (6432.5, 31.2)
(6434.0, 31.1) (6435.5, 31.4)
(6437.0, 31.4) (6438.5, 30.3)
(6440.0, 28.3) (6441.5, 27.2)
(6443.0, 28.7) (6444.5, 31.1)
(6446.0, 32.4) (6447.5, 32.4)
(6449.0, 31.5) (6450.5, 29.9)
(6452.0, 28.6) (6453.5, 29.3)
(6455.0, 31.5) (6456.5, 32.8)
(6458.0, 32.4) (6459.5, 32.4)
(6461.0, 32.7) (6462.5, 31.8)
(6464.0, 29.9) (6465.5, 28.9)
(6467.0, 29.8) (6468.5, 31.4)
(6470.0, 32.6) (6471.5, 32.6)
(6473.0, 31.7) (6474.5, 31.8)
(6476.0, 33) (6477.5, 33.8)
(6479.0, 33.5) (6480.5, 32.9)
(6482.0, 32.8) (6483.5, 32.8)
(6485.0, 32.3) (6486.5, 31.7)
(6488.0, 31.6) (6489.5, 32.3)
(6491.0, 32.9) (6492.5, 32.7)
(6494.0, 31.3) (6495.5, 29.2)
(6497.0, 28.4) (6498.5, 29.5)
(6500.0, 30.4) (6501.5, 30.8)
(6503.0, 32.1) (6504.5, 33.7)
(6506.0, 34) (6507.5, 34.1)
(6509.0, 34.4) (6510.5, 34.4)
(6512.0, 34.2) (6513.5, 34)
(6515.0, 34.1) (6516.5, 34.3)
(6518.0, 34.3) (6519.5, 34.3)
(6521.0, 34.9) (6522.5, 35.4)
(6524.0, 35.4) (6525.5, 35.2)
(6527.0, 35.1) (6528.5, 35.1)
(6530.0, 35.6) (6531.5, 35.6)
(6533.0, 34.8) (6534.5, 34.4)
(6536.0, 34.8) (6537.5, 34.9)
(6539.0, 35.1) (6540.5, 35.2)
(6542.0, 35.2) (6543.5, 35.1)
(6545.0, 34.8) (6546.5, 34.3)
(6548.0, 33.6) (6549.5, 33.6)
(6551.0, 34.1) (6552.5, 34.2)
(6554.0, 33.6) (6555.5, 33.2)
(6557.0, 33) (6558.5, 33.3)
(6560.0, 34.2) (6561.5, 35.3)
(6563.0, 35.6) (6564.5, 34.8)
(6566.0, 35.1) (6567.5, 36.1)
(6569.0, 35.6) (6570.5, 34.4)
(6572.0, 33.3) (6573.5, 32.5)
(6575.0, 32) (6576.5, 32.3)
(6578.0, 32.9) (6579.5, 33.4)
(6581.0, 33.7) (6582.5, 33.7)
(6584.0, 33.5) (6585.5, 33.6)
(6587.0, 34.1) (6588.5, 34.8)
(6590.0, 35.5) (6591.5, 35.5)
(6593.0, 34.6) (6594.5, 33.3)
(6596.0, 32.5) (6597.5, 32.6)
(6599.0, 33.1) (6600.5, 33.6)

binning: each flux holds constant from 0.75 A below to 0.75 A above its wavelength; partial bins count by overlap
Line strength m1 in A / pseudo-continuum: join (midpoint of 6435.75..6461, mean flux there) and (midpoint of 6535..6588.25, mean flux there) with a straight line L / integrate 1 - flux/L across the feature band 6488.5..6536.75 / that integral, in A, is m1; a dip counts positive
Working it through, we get -1.2 A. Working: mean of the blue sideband 30.7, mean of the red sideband 34.1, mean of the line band 33.5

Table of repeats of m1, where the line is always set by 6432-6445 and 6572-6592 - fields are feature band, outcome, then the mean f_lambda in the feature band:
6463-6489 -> -0.8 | 31.9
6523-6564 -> -2.5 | 34.6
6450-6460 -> -0.2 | 31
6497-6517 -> -0.7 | 32.9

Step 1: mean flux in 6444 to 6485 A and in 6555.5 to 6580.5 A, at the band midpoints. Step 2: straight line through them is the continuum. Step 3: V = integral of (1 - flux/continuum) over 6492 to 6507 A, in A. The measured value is 0.6 A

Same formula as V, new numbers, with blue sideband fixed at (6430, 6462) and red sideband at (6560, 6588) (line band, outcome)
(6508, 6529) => -1.3 A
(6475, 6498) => -0.1 A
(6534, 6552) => -0.7 A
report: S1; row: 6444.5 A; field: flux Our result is 31.1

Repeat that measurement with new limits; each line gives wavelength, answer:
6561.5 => 35.3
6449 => 31.5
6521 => 34.9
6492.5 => 32.7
